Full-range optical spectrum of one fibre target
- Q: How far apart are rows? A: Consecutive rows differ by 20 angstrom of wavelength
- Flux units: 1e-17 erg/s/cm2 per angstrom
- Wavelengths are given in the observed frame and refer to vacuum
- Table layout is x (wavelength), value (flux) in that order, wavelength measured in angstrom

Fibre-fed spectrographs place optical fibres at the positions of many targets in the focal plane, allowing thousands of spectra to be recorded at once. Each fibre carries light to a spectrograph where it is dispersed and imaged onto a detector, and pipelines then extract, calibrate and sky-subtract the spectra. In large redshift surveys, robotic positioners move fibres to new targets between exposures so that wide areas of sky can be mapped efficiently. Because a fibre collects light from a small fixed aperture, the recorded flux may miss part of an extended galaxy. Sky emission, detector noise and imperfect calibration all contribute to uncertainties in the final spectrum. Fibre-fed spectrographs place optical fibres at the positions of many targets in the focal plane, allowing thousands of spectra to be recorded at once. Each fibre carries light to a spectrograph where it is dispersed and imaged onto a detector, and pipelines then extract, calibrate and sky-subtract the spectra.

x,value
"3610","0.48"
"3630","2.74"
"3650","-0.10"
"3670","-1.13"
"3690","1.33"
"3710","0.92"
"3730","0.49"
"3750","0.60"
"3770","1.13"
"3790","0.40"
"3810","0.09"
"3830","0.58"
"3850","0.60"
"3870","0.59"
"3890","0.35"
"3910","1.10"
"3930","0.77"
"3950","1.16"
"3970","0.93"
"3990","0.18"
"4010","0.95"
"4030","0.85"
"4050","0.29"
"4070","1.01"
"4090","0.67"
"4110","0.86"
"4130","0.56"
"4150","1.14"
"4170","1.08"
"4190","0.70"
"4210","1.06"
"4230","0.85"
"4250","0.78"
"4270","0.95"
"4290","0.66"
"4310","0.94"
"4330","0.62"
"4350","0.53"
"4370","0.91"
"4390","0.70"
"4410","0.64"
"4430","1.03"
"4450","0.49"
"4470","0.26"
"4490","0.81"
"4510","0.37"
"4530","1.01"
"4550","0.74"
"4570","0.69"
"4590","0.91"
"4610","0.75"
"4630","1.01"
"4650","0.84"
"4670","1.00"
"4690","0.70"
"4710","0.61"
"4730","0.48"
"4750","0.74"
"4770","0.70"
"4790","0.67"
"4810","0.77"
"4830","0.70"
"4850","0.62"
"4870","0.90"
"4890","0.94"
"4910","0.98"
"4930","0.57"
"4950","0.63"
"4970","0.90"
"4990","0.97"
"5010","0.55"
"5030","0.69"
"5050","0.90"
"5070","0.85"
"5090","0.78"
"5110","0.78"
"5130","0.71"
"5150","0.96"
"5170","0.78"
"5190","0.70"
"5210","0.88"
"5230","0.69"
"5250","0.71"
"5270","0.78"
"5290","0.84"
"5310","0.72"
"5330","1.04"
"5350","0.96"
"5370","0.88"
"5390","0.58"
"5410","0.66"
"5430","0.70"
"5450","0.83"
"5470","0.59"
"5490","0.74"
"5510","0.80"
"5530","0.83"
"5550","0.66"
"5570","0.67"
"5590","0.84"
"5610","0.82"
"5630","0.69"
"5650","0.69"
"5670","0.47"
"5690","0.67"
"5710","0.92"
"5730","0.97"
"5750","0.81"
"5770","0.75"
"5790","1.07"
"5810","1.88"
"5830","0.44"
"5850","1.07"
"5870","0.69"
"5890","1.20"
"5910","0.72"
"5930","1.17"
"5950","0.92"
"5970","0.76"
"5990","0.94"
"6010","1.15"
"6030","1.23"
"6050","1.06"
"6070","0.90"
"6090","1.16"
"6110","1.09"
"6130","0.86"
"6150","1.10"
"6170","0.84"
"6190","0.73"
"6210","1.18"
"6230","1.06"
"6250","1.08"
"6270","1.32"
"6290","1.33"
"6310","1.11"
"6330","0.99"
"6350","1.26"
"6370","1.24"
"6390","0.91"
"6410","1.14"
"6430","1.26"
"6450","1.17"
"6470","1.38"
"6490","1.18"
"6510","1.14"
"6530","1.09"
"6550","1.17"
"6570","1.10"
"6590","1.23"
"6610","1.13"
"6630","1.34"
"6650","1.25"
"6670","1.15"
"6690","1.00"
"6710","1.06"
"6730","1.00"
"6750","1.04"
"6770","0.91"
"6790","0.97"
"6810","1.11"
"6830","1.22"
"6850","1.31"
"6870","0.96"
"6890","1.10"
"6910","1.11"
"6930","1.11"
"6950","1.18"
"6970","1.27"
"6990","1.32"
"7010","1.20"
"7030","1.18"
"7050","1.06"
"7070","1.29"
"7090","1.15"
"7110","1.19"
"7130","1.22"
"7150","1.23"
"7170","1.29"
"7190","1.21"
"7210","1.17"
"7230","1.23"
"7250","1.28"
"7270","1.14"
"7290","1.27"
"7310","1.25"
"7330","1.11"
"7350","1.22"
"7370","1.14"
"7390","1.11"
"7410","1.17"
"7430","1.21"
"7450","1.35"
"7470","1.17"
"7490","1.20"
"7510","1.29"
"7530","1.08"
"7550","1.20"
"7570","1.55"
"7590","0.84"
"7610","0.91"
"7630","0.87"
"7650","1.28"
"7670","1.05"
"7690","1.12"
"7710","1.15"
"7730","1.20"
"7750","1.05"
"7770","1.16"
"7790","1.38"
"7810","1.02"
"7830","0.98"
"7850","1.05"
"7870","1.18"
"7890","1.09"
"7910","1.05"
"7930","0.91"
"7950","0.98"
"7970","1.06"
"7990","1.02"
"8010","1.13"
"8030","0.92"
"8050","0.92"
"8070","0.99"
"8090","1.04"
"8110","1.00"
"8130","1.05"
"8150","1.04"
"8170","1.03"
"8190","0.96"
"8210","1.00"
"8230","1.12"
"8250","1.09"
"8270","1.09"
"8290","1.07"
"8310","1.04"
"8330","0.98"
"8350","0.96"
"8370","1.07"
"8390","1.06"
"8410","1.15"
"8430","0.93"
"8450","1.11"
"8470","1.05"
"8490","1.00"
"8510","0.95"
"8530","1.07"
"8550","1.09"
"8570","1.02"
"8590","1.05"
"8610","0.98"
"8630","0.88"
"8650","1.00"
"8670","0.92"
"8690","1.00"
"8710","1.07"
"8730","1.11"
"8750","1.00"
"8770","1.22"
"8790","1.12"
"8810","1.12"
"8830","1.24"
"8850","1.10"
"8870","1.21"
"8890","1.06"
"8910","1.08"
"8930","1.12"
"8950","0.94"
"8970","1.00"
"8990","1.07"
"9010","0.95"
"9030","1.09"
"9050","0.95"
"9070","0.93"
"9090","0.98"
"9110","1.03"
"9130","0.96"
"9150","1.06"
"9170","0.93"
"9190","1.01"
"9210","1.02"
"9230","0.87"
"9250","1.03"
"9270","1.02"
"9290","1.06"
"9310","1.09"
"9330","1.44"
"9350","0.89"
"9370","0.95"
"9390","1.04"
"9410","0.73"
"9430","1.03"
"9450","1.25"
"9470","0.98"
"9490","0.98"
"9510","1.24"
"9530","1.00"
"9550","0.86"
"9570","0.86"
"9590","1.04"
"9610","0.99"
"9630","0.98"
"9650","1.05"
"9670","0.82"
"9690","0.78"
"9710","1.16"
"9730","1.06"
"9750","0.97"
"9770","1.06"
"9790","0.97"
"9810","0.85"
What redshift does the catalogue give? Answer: 0.556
